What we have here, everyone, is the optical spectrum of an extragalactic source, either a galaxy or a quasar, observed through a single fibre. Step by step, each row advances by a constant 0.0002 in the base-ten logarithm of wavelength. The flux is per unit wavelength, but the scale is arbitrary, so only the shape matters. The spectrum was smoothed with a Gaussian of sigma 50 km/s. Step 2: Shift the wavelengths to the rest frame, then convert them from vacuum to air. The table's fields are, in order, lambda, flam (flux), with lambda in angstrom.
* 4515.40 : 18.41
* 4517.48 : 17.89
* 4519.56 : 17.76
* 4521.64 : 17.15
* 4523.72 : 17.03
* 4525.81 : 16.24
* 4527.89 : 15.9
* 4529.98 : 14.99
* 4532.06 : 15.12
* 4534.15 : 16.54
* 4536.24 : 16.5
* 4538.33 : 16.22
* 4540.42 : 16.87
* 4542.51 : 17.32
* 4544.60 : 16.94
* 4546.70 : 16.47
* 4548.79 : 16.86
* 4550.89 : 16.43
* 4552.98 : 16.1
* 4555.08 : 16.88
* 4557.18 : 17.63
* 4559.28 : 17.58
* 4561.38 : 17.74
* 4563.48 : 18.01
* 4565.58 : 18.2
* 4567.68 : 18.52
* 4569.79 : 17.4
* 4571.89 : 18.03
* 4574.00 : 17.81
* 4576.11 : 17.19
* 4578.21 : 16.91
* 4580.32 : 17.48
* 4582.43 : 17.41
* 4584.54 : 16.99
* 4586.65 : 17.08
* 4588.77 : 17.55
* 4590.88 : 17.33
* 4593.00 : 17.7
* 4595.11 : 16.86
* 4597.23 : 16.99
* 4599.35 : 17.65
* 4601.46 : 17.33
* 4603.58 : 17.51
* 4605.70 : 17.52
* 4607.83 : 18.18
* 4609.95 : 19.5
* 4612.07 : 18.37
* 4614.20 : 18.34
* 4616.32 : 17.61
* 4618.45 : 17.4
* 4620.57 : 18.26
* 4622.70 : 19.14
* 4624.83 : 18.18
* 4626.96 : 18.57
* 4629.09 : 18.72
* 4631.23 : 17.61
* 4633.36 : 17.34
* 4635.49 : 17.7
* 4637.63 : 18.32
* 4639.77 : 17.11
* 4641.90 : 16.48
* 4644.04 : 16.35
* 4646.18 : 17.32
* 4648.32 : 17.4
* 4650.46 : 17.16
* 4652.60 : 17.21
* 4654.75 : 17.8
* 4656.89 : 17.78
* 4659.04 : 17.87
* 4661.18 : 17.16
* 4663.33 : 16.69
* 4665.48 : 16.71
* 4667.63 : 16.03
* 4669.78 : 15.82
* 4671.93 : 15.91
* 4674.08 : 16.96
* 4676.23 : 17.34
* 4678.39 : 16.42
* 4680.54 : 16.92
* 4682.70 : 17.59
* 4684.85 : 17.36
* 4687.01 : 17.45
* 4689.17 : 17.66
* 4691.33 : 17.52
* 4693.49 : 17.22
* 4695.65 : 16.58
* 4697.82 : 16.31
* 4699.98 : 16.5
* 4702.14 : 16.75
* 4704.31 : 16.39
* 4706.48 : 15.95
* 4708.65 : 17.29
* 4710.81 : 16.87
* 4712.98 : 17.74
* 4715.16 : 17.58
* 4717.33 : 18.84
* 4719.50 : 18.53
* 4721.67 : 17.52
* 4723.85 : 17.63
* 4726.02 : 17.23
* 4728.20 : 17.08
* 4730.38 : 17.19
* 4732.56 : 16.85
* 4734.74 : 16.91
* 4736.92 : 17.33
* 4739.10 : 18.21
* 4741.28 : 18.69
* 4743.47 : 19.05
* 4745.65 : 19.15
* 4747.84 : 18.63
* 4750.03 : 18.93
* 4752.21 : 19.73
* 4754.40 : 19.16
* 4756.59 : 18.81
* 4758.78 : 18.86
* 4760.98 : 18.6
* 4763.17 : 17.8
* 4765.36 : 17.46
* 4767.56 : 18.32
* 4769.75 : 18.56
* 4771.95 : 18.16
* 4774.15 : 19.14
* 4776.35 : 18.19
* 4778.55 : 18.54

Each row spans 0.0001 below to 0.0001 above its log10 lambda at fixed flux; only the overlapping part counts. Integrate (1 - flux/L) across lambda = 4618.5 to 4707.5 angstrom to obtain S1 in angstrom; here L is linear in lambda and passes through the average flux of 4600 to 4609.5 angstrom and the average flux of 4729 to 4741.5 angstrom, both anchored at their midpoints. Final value 2.1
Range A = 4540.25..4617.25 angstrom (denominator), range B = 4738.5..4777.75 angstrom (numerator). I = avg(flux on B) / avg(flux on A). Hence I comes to 1.1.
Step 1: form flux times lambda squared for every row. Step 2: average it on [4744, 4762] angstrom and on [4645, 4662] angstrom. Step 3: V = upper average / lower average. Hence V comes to 1.1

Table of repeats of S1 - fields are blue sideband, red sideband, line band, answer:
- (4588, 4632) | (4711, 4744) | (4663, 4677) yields 1.1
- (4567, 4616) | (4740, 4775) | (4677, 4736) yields 3.8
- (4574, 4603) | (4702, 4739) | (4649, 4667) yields 0.0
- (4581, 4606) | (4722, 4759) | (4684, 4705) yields 1.1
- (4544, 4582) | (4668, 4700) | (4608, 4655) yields -2.0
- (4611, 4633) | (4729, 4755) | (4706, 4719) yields 0.5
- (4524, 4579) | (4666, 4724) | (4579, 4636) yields -2.7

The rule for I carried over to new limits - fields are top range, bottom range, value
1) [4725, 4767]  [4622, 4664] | 1.03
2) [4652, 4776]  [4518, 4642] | 1.01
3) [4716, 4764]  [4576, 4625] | 1.03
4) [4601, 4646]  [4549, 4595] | 1.03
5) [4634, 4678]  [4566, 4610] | 0.97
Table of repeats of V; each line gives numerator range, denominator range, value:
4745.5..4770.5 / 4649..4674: 1.15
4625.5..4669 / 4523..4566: 1.09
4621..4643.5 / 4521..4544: 1.14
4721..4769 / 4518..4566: 1.18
